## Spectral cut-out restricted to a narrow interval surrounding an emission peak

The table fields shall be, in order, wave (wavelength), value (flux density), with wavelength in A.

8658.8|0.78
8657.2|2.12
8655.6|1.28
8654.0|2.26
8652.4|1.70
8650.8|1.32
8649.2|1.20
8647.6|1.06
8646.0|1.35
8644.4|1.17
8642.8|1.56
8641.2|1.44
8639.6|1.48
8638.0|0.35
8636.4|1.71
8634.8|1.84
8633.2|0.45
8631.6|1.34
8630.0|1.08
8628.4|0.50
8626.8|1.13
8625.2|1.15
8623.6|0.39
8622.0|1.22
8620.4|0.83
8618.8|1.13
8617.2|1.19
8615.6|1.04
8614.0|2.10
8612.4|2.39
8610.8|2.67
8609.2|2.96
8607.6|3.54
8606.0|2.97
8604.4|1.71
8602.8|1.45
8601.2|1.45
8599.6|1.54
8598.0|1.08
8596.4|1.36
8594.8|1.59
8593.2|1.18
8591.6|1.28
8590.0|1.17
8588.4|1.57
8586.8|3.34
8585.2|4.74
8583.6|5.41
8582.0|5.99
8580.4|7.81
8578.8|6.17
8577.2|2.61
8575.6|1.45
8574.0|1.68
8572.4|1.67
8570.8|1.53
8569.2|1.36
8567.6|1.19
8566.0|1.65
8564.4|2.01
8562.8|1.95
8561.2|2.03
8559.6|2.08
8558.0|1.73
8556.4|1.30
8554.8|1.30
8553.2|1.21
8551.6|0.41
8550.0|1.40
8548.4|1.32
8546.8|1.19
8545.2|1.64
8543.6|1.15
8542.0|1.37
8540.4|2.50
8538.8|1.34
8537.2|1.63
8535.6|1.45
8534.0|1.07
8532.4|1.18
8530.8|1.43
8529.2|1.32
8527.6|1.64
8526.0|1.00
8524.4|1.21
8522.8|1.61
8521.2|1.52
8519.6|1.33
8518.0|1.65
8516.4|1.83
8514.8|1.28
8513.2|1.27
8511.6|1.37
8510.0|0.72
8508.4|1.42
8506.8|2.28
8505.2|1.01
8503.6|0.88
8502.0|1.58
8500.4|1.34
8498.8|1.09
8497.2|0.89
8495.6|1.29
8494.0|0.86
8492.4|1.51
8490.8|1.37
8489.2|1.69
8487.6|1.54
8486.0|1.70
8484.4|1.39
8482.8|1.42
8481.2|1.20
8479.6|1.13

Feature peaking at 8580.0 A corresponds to H-alpha 6563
